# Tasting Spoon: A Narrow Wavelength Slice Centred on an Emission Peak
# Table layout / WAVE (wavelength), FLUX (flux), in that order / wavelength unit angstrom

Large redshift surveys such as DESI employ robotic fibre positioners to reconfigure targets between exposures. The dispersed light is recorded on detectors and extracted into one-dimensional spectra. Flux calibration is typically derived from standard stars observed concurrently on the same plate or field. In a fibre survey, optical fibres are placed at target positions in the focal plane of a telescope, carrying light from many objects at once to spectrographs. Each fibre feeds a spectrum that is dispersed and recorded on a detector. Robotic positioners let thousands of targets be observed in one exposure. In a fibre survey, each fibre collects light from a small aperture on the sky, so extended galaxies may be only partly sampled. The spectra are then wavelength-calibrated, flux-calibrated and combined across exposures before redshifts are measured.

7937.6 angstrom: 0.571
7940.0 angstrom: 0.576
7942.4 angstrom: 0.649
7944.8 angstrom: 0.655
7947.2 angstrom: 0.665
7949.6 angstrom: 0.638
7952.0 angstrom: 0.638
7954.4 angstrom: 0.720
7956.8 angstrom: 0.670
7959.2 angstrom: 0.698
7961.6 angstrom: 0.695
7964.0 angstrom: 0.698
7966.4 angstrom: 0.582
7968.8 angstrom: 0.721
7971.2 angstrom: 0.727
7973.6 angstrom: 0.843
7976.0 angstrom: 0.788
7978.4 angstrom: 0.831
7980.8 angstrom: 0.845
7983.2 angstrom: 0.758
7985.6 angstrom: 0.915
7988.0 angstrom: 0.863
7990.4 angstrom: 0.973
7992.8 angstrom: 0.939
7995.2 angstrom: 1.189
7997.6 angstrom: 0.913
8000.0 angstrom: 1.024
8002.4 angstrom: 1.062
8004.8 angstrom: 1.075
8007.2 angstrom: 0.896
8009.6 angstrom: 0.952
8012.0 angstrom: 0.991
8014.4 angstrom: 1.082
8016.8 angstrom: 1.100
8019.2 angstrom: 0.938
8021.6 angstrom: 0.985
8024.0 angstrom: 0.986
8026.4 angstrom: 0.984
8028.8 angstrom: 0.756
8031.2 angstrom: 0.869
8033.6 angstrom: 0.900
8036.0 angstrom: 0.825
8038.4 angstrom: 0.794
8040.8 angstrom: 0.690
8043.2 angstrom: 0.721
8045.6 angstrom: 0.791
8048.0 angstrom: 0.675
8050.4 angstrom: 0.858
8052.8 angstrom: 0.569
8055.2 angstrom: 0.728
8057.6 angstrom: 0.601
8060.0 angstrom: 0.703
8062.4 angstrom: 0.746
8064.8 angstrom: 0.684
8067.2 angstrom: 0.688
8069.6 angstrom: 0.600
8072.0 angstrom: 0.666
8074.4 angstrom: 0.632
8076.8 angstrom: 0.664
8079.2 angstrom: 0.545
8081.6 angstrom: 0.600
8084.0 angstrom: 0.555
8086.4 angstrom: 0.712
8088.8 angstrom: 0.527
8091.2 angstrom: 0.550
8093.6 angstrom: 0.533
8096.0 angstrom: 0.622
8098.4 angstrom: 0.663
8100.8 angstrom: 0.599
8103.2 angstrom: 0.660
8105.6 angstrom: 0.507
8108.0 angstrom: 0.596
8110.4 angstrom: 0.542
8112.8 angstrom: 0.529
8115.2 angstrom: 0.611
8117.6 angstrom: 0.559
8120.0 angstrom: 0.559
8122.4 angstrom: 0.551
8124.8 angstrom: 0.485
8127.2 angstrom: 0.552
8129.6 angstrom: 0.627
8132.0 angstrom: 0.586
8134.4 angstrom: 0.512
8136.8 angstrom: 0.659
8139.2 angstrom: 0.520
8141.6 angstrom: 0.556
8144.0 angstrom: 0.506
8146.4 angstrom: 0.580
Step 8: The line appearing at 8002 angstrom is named Mg II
